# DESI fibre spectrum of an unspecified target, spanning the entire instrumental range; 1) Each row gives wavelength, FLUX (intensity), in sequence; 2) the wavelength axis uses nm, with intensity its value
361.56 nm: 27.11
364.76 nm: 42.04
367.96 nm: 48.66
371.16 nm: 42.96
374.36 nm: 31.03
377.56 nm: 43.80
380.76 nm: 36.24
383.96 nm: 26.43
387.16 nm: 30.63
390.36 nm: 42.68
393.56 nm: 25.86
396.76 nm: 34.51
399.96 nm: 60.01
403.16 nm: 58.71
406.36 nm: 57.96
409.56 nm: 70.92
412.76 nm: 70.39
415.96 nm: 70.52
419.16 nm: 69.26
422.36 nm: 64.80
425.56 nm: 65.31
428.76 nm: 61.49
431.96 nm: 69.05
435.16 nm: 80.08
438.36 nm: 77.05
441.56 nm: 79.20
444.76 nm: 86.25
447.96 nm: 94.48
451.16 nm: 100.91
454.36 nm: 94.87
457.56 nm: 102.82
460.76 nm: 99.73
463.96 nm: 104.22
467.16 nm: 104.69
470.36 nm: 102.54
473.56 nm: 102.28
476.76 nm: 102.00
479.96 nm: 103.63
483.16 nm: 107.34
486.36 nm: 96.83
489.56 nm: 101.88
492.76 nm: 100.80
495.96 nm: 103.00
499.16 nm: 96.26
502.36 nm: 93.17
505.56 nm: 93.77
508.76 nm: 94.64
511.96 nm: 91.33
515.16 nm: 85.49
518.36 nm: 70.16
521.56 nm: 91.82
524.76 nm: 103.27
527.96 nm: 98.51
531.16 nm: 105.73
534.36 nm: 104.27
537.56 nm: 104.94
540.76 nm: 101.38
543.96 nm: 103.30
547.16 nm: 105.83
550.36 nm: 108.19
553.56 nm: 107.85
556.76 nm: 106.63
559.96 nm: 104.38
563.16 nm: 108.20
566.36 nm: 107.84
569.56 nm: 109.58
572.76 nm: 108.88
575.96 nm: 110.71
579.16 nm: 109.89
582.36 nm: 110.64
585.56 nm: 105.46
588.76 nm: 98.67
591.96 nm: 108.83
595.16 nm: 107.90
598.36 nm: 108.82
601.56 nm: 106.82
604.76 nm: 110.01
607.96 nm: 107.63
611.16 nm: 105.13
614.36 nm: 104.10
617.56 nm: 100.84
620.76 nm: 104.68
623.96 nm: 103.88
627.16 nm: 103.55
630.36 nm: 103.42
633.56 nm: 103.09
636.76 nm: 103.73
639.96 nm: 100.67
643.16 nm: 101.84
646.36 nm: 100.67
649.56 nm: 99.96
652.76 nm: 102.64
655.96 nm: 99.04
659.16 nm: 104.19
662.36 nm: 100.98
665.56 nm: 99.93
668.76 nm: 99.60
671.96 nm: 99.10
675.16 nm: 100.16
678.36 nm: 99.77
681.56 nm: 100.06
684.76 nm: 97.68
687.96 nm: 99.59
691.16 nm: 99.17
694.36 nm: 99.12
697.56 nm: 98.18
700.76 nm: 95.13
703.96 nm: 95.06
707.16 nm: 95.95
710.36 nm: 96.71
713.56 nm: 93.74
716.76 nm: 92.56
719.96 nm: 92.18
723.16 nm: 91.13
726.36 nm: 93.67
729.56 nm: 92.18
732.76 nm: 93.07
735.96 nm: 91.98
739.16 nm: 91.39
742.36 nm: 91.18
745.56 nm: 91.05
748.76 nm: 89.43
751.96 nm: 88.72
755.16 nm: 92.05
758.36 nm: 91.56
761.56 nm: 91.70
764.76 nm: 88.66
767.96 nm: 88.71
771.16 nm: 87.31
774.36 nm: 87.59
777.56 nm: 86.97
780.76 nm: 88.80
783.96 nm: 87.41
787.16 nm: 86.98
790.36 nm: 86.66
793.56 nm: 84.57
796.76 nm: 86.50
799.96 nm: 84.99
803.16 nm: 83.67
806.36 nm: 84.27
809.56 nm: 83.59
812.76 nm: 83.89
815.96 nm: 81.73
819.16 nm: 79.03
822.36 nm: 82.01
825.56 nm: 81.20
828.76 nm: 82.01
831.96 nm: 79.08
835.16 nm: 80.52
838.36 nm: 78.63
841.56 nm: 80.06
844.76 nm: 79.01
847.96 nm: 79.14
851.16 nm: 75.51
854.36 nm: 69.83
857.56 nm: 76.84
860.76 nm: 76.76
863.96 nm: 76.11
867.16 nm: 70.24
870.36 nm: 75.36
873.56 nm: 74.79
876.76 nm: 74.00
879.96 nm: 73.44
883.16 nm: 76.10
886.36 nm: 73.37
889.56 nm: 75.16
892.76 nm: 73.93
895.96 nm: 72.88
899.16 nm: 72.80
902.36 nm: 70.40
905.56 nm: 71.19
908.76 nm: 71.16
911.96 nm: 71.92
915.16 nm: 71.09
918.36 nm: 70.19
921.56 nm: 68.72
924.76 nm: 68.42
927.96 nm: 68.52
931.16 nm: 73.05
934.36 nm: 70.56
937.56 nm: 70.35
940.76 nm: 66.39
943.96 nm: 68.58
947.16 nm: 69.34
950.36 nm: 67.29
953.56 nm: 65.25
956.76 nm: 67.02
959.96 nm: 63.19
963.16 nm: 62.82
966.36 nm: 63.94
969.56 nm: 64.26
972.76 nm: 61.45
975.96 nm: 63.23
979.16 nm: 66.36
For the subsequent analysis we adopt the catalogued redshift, 0.00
